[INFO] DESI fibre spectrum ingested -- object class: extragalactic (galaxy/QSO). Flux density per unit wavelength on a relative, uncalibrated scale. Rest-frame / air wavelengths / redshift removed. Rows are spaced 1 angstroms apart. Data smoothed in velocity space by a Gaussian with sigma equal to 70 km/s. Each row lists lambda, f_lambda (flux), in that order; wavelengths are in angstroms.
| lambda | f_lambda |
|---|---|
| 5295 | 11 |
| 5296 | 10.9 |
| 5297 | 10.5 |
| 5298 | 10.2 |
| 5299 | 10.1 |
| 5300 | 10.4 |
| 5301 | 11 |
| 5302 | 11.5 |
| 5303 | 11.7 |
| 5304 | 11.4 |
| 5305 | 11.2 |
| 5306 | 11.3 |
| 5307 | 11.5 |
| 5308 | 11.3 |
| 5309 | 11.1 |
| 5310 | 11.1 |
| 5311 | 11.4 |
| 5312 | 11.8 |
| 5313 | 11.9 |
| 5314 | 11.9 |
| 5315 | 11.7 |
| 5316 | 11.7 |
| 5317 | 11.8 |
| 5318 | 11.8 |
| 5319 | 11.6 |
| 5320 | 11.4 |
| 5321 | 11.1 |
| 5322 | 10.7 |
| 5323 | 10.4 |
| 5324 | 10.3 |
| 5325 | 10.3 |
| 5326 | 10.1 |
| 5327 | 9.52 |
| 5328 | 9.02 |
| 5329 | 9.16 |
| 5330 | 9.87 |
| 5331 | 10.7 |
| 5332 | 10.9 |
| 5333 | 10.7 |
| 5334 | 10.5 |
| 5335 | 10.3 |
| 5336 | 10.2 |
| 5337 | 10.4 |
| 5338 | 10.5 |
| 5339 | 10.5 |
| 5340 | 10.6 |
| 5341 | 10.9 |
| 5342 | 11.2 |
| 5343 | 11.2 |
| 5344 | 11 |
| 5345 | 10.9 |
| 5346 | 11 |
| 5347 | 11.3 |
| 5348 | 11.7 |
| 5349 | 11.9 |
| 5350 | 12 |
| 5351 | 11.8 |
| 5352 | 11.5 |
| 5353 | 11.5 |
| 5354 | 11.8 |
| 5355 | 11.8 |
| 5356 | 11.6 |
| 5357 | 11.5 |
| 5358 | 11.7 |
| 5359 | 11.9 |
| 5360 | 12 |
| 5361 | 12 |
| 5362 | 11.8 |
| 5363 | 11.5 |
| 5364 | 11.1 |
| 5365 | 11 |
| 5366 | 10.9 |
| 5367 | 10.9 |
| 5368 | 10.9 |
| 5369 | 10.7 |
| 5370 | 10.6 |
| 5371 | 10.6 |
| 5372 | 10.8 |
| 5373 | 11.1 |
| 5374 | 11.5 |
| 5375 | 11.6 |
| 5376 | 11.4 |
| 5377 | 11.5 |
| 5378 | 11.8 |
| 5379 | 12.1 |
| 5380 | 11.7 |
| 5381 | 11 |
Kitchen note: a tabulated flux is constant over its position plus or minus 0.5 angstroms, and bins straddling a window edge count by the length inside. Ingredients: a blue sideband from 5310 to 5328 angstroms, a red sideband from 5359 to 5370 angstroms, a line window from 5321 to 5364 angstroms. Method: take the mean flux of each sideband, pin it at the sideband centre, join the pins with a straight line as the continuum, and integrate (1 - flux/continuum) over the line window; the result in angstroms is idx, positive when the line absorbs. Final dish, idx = 0.87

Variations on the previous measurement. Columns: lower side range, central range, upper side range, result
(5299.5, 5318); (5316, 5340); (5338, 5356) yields 1.8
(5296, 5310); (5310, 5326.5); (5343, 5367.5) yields -0.1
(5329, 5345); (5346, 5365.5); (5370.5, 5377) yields -1.3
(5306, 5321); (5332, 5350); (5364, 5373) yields 0.5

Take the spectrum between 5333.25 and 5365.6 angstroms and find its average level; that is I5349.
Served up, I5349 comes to 11.3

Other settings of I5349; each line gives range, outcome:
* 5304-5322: 11.5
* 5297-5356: 11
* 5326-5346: 10.4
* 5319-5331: 10.3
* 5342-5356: 11.5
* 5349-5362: 11.8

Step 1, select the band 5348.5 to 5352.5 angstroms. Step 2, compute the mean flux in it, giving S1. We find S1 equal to 11.8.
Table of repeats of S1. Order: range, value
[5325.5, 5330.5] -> 9.53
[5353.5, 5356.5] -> 11.7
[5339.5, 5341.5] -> 10.8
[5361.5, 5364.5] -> 11.5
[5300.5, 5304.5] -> 11.4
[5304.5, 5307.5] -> 11.3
